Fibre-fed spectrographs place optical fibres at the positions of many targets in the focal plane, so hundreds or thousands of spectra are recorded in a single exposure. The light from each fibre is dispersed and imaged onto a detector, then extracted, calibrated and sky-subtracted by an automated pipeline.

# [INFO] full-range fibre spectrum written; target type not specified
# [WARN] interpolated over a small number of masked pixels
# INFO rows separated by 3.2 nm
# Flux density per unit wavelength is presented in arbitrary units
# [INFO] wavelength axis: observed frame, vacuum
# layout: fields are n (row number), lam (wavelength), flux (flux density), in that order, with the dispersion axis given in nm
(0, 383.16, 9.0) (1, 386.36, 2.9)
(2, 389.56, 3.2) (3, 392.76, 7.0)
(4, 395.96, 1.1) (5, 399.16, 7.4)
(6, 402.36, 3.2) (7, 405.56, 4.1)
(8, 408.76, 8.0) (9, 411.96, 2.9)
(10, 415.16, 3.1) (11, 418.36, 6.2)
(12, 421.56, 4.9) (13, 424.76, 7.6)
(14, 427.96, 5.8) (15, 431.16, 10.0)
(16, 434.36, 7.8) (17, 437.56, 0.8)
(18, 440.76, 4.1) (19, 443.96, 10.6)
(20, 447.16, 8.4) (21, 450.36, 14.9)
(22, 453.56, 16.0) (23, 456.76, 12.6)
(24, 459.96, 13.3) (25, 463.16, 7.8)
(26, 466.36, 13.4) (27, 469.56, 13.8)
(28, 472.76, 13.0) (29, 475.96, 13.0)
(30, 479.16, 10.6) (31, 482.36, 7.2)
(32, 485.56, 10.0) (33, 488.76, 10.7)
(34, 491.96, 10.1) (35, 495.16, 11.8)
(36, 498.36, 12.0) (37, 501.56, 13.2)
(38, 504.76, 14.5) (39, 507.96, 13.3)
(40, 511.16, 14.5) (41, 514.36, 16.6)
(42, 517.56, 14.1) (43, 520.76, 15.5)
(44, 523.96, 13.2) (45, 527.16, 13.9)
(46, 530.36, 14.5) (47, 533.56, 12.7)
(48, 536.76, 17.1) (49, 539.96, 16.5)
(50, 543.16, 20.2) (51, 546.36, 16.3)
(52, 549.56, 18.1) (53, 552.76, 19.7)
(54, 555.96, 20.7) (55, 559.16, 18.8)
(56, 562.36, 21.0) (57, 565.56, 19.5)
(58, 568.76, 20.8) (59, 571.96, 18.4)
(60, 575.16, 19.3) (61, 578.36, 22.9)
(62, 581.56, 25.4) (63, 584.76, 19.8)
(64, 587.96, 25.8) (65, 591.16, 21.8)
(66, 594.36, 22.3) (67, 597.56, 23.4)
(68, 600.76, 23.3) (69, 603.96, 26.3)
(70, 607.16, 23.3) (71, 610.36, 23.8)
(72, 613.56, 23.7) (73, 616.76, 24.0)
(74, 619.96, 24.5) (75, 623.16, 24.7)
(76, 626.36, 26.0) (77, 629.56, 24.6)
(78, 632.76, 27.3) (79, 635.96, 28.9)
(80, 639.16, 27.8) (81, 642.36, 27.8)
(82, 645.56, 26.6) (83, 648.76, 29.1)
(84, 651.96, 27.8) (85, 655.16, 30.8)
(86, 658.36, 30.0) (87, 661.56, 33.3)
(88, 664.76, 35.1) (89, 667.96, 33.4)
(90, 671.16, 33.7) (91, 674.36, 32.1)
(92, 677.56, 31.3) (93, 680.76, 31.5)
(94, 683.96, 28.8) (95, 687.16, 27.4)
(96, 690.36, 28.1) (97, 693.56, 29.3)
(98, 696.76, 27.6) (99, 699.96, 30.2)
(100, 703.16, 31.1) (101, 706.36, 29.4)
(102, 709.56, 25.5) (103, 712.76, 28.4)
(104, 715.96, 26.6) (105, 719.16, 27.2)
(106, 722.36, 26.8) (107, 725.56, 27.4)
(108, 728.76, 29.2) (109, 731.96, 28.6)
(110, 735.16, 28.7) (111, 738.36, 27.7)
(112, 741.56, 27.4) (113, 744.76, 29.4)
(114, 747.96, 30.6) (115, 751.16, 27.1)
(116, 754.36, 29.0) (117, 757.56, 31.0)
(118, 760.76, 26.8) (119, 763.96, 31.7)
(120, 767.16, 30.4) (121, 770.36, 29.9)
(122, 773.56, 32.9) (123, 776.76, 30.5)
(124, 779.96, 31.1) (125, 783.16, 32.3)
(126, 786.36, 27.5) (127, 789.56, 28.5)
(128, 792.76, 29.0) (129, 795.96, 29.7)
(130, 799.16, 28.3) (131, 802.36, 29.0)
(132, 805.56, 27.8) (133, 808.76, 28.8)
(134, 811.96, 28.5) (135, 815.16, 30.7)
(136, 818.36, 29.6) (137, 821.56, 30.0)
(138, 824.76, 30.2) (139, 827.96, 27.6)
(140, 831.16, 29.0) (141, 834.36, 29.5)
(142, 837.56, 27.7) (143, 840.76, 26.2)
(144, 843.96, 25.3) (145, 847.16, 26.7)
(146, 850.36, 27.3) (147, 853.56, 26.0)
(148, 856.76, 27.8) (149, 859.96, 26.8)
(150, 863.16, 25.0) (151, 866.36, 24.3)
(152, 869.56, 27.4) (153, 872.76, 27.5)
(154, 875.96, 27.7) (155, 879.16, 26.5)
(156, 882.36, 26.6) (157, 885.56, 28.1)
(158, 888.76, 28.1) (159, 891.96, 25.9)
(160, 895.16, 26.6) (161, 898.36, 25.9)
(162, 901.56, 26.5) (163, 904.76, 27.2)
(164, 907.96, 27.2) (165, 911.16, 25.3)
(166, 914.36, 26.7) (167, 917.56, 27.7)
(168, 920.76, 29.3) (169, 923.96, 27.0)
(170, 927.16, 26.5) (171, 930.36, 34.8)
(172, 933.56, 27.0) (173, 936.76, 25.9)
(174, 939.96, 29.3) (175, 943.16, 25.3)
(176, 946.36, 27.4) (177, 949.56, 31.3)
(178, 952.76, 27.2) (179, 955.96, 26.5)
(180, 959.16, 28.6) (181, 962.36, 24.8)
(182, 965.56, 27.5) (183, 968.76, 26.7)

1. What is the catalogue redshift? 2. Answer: 0.44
